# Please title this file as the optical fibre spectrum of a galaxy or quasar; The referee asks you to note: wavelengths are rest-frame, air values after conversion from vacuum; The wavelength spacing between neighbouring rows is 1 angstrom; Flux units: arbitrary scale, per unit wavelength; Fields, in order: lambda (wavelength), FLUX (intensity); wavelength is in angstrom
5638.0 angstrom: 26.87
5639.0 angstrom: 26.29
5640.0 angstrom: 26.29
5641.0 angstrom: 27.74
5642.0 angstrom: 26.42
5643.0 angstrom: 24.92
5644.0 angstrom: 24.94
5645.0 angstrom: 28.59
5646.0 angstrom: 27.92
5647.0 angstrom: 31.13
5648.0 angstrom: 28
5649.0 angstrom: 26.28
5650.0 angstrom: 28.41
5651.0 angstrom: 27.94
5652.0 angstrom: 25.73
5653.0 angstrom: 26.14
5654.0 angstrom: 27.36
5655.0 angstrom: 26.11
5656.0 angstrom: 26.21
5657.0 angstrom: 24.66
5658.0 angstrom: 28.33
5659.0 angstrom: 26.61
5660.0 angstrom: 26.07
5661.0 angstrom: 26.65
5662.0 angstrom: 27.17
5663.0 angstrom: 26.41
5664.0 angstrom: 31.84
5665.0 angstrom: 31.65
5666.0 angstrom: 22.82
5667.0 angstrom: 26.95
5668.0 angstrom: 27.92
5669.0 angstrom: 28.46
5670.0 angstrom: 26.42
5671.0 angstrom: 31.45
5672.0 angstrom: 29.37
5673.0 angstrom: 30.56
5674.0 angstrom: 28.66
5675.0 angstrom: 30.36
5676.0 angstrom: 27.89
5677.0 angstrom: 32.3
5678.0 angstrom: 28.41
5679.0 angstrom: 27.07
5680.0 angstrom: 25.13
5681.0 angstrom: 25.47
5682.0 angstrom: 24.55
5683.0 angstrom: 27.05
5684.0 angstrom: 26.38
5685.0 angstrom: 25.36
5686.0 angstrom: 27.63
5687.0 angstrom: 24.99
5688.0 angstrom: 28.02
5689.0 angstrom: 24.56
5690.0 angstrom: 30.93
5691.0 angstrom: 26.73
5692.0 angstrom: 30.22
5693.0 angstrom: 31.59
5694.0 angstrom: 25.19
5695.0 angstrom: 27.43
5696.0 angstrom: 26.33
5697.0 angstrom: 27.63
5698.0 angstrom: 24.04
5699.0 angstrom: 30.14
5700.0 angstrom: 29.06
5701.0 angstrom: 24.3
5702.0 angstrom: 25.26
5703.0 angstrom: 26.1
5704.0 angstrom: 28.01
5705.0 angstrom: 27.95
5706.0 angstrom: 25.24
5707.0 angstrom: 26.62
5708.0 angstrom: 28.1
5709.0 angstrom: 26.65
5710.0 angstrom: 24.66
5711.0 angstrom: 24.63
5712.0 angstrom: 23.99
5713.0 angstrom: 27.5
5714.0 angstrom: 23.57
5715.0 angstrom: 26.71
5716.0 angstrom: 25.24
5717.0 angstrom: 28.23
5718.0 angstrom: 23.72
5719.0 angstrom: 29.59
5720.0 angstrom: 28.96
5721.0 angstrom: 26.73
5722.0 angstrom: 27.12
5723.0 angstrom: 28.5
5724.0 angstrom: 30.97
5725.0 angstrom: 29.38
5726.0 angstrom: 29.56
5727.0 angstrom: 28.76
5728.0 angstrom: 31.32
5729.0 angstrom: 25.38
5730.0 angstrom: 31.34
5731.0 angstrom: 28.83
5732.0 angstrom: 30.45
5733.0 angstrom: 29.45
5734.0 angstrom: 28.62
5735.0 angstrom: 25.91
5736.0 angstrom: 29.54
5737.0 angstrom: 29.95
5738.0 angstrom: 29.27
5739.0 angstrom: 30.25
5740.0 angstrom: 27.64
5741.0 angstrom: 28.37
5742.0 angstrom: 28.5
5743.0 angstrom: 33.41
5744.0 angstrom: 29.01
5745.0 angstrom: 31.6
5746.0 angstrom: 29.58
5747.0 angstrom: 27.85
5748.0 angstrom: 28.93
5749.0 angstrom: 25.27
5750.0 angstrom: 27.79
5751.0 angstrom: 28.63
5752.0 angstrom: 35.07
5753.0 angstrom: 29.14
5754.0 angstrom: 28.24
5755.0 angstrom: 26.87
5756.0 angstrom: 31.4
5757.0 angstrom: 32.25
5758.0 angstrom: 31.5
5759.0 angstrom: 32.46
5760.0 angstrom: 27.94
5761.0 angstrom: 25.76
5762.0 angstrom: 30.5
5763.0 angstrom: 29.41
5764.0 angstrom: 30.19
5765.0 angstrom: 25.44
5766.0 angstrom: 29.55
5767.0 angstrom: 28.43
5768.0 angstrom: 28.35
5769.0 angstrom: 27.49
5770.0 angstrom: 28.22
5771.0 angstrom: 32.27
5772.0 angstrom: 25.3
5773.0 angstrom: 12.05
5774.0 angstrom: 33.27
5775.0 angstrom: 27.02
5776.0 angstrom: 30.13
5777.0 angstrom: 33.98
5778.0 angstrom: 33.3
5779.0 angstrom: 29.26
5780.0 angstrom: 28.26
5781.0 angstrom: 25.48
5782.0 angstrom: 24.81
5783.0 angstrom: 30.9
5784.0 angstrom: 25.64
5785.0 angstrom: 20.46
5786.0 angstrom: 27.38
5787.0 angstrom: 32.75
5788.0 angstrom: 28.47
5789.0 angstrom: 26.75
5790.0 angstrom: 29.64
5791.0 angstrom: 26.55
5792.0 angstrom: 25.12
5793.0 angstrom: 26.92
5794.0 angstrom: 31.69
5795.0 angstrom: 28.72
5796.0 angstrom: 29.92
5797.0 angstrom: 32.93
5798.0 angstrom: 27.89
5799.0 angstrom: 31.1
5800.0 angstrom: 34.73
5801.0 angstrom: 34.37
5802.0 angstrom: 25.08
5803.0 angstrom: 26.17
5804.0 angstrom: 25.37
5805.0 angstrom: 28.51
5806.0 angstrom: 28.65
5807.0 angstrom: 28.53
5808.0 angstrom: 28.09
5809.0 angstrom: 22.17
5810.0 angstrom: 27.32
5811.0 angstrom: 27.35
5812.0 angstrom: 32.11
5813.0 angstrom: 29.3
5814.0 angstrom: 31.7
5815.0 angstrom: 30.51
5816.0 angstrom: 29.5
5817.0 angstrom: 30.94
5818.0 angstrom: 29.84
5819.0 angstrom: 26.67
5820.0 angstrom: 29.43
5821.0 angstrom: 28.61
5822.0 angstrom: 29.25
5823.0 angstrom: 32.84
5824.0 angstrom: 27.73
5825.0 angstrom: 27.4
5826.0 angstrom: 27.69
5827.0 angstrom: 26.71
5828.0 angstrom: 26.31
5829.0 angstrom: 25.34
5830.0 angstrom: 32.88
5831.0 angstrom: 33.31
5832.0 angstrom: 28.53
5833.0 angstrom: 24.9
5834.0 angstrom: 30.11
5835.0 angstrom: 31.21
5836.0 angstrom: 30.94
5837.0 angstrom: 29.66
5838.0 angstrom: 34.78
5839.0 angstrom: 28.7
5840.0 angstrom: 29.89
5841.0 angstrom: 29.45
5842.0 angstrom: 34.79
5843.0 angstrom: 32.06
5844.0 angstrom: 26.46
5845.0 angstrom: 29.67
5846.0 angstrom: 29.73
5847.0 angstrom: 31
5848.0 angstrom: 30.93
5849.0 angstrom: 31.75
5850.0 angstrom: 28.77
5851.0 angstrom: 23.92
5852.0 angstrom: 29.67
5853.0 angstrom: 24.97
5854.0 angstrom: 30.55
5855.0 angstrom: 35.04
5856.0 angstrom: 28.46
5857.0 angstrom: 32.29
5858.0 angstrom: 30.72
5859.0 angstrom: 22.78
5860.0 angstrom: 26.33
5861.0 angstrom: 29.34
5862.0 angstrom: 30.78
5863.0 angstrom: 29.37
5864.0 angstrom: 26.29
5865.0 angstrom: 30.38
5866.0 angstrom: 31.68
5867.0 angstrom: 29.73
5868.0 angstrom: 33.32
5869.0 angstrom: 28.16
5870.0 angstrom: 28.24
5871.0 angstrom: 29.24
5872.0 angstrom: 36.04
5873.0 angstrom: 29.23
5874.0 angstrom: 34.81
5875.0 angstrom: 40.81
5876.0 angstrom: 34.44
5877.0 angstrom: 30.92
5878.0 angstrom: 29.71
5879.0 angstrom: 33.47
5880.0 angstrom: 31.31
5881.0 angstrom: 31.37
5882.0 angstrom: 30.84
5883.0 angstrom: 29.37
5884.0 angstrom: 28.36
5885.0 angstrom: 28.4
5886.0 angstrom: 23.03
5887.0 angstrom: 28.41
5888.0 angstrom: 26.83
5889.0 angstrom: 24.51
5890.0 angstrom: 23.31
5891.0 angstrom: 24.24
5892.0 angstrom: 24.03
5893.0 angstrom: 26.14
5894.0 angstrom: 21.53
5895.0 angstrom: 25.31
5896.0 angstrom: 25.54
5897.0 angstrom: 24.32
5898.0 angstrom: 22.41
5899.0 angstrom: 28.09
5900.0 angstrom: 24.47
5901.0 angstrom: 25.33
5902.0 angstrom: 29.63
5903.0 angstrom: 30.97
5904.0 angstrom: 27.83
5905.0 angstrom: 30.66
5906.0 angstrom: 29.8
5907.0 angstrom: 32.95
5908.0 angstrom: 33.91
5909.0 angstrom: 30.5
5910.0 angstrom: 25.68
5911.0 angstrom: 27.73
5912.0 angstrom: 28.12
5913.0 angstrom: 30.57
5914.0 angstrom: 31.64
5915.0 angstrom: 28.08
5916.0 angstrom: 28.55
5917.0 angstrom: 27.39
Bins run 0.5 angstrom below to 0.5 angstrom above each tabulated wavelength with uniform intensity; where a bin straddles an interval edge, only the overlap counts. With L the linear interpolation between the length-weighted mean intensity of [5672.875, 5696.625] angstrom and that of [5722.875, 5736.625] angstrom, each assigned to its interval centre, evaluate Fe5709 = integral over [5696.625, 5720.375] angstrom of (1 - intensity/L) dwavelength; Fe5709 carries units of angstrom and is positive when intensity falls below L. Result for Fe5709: 1.6 angstrom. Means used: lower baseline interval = 27.6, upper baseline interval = 29.2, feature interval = 26.5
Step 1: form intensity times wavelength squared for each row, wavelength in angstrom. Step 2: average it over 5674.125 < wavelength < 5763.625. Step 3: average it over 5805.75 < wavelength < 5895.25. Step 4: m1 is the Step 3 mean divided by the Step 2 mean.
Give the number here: 1.1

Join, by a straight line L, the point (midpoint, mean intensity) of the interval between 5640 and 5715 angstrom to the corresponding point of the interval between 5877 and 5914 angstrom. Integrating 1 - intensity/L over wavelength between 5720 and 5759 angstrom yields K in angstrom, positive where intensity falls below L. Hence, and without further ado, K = -2.8 angstrom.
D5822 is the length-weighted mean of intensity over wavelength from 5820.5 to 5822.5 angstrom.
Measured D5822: 28.9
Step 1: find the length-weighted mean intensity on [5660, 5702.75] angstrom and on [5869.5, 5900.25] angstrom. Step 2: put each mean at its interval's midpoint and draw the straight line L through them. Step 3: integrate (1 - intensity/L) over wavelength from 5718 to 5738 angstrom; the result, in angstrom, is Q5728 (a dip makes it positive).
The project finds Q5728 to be -0.8 angstrom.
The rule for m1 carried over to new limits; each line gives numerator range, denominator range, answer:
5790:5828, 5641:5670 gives 1.12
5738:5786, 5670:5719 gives 1.08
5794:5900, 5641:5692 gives 1.13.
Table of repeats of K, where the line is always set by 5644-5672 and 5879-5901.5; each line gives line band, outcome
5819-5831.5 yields -1.0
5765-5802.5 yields -2.2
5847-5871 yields -2.5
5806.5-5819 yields -1.0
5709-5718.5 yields 0.6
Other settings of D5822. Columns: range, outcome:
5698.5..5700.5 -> 29.6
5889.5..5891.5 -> 23.8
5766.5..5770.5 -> 28.1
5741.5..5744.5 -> 30.3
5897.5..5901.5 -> 25.1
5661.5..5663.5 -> 26.8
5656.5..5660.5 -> 26.4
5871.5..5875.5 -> 35.2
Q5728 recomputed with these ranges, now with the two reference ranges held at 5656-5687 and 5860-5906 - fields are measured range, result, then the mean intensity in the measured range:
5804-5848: -1.4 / 29.3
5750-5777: -0.7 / 28.8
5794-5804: -0.6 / 29.9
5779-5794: 0.5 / 27.3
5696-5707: 0.4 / 26.7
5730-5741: -0.5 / 29.1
